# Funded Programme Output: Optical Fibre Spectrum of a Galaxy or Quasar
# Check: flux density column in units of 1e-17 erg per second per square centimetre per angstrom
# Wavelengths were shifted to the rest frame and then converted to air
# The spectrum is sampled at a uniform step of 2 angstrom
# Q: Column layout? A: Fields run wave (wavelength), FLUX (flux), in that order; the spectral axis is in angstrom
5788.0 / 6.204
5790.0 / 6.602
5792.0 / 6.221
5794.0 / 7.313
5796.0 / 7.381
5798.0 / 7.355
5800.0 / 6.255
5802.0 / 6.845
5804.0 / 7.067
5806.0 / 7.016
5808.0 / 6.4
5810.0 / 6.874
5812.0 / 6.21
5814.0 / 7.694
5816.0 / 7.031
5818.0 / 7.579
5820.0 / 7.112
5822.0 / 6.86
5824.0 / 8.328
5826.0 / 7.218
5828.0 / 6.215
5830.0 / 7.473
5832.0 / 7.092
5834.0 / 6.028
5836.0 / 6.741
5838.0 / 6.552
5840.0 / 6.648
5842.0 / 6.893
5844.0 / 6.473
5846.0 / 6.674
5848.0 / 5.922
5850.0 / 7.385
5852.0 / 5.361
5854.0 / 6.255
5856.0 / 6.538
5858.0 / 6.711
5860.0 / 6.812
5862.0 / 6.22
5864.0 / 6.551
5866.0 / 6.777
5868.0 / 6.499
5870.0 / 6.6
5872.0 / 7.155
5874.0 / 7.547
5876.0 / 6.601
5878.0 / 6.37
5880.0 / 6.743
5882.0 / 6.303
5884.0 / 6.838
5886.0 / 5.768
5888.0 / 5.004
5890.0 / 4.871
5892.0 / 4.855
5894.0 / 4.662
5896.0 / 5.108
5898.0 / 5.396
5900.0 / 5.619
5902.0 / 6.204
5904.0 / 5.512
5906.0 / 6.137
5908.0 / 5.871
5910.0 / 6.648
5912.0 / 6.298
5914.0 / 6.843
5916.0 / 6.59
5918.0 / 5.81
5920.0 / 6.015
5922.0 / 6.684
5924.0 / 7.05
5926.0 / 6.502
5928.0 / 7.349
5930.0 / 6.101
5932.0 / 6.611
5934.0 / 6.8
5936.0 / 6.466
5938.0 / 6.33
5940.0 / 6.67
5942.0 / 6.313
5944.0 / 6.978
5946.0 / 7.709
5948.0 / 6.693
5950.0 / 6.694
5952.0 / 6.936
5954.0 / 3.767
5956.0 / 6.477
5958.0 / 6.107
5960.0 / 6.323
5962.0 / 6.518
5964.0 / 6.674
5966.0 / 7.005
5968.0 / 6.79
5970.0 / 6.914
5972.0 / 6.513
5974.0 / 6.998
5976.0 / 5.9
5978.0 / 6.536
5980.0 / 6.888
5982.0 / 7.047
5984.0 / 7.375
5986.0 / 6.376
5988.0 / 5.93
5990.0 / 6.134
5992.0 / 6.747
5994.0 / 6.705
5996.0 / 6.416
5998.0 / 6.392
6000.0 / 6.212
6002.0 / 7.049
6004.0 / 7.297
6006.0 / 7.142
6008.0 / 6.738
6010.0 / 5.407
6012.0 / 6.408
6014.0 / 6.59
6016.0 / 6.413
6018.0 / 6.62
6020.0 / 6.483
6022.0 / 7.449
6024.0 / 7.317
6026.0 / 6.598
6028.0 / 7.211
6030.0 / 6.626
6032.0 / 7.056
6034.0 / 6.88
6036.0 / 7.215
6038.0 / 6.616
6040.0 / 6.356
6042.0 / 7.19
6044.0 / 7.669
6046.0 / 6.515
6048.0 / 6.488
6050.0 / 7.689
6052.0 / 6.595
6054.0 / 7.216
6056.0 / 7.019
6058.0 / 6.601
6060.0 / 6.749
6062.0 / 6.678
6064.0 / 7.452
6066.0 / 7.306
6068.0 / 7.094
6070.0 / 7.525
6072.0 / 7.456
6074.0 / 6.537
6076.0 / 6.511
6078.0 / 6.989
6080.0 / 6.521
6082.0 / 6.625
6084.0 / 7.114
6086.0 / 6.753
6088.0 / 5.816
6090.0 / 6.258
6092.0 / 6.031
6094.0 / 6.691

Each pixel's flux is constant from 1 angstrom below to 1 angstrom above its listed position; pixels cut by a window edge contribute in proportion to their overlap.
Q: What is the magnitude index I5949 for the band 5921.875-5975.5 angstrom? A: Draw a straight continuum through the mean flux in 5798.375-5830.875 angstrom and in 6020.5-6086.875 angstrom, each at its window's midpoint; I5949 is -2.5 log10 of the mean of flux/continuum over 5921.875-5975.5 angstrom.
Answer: 0.064 mag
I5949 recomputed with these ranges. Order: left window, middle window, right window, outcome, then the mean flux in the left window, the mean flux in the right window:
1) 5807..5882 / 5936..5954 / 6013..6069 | 0.04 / 6.75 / 6.92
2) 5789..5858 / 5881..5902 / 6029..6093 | 0.24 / 6.81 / 6.85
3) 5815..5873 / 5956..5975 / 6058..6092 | 0.02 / 6.75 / 6.81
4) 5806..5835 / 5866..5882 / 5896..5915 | -0.06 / 7.01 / 6.01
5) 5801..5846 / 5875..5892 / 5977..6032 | 0.14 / 6.92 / 6.68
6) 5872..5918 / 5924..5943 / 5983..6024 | -0.06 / 6.01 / 6.61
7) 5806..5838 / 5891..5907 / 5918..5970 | 0.23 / 6.98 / 6.54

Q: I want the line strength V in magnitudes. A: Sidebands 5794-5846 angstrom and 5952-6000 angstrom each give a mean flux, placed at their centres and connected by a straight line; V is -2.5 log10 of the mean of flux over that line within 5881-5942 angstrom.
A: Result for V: 0.09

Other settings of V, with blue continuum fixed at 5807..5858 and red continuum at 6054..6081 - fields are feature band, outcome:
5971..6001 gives 0.06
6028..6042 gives 0.01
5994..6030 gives 0.04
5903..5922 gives 0.10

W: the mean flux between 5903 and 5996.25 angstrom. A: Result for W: 6.51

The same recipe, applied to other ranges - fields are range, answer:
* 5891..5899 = 5.01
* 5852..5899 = 6.16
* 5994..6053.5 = 6.78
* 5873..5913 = 5.92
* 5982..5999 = 6.54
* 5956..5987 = 6.66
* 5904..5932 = 6.43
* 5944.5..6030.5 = 6.61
